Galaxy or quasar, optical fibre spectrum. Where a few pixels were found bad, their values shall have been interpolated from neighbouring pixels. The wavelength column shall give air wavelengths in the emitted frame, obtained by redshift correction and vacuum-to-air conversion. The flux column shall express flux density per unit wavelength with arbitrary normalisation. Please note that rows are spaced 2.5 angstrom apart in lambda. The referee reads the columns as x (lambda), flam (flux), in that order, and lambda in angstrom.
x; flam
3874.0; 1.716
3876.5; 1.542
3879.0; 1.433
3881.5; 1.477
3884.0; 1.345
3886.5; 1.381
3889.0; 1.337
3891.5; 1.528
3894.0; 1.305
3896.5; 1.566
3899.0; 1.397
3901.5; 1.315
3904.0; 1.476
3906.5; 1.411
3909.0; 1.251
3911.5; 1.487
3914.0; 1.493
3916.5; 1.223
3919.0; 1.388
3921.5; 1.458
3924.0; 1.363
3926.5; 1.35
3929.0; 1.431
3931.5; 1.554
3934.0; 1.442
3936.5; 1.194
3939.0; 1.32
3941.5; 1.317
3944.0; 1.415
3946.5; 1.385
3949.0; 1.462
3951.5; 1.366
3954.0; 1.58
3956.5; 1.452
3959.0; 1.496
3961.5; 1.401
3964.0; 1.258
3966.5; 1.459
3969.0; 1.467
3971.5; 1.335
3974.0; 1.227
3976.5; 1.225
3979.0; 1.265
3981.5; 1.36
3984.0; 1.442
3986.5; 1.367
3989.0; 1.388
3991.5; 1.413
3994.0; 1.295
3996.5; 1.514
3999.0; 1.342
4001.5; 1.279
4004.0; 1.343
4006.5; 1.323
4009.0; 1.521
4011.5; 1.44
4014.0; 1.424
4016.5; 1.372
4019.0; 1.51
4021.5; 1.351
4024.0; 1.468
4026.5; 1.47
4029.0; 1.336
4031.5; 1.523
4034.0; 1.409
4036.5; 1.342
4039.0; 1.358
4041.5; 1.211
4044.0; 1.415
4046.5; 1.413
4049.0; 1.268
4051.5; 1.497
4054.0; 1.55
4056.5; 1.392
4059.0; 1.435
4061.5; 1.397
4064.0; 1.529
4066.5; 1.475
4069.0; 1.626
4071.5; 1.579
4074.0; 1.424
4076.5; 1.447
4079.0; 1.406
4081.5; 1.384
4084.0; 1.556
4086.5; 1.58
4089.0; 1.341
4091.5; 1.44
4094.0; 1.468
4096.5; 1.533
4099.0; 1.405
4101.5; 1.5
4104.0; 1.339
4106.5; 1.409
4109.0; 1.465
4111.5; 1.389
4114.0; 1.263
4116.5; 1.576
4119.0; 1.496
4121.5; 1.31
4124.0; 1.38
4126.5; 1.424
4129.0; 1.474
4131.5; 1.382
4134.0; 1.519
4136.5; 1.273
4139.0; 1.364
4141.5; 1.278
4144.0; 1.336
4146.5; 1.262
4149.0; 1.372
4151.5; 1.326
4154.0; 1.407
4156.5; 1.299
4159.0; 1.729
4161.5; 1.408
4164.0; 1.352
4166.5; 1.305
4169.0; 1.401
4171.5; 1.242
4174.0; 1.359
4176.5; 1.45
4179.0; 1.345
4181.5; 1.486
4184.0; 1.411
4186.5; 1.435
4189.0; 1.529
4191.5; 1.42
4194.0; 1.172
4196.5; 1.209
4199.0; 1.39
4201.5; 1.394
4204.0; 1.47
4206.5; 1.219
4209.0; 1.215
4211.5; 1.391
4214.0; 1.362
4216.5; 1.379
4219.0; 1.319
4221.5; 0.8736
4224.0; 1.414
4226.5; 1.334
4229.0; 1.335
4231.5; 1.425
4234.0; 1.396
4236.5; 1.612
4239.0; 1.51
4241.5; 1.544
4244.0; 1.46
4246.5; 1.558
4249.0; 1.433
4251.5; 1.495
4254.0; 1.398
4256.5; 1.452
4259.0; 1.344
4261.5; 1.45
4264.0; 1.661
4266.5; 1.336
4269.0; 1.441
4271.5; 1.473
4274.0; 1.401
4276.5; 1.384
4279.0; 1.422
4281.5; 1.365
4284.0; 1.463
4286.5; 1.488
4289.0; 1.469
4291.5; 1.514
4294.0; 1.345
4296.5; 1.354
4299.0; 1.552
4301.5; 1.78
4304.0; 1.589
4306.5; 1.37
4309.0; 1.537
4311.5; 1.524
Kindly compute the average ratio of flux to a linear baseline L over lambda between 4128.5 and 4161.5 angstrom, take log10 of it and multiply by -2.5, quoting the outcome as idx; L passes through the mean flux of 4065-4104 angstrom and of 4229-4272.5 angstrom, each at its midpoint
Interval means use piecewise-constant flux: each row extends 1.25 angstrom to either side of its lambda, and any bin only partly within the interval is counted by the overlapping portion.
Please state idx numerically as 0.07 mag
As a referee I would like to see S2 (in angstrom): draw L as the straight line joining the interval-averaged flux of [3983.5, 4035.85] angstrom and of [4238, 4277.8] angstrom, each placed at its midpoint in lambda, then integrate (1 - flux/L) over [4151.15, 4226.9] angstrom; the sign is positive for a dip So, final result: 4.5 angstrom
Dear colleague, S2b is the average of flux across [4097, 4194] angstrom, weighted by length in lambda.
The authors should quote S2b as 1.4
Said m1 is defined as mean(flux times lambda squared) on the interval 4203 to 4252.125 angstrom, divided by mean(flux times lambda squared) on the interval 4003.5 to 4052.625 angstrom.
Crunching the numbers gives 1.1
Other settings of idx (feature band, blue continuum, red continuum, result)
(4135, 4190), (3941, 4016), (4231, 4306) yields 0.045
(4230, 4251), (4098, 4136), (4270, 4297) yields -0.049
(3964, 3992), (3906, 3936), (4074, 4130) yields 0.045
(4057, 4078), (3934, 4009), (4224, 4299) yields -0.066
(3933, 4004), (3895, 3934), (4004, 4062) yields 0.029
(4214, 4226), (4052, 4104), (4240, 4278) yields 0.156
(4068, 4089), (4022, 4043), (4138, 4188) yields -0.079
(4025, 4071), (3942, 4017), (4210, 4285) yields -0.026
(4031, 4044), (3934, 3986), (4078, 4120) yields 0.038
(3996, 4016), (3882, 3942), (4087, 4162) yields 0.004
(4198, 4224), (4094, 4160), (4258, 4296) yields 0.092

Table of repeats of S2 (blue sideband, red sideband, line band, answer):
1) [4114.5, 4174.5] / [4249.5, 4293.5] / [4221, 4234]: 1.02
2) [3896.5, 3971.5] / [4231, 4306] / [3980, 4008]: 0.87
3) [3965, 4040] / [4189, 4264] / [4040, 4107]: -2.89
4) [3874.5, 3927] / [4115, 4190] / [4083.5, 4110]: -1.04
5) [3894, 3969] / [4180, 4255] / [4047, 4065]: -0.52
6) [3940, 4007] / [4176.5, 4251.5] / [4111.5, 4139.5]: -0.50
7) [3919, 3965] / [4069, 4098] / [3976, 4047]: 2.65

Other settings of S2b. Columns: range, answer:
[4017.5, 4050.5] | 1.39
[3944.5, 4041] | 1.39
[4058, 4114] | 1.46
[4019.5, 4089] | 1.44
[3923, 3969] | 1.4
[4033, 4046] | 1.35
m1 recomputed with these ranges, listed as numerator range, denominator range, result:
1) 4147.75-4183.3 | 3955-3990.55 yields 1.12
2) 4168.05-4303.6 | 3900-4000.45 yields 1.17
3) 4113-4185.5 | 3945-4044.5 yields 1.08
